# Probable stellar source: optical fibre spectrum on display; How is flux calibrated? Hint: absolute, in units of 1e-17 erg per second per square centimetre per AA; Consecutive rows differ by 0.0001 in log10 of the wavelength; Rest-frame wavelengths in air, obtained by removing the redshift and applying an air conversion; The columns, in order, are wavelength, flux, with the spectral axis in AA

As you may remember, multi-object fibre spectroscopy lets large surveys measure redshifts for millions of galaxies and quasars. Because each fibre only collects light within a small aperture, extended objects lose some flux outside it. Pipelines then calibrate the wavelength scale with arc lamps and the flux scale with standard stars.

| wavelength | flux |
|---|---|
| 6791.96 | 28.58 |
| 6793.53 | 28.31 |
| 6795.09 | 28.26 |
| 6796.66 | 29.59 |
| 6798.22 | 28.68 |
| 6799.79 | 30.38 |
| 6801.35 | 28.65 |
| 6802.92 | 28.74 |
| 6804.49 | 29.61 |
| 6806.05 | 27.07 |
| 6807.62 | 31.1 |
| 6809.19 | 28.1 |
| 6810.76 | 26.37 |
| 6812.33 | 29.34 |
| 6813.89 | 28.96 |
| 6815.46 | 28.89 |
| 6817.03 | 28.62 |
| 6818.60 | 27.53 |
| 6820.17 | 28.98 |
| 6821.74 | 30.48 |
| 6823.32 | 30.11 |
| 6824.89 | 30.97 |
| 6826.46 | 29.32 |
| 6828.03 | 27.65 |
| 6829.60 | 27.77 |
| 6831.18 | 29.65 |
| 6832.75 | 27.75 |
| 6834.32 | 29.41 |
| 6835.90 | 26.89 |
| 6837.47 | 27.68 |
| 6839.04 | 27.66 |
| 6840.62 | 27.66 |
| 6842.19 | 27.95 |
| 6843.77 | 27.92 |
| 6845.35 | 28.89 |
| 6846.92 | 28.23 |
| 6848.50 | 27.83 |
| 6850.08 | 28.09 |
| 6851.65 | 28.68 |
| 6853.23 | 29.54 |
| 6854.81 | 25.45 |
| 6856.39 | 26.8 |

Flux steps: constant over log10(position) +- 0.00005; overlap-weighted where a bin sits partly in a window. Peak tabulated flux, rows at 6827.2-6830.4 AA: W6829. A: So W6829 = 27.77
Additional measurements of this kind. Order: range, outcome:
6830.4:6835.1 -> 29.65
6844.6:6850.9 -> 28.89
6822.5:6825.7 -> 30.97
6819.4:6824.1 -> 30.48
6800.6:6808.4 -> 31.1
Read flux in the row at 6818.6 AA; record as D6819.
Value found 27.53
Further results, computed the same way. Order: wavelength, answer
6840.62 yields 27.66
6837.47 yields 27.68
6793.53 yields 28.31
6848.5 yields 27.83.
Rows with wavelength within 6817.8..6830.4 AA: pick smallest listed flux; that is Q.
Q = 27.53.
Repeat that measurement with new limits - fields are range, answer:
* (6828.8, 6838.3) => 26.89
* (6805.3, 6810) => 27.07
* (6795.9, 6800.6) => 28.68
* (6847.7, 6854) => 27.83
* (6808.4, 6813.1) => 26.37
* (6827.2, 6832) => 27.65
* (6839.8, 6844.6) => 27.66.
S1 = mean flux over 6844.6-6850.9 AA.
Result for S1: 28.3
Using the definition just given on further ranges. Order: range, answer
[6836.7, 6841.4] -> 27.7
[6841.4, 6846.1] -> 28.2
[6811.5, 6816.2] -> 29.1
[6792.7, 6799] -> 28.7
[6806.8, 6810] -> 29.5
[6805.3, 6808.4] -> 29.1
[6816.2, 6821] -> 28.4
